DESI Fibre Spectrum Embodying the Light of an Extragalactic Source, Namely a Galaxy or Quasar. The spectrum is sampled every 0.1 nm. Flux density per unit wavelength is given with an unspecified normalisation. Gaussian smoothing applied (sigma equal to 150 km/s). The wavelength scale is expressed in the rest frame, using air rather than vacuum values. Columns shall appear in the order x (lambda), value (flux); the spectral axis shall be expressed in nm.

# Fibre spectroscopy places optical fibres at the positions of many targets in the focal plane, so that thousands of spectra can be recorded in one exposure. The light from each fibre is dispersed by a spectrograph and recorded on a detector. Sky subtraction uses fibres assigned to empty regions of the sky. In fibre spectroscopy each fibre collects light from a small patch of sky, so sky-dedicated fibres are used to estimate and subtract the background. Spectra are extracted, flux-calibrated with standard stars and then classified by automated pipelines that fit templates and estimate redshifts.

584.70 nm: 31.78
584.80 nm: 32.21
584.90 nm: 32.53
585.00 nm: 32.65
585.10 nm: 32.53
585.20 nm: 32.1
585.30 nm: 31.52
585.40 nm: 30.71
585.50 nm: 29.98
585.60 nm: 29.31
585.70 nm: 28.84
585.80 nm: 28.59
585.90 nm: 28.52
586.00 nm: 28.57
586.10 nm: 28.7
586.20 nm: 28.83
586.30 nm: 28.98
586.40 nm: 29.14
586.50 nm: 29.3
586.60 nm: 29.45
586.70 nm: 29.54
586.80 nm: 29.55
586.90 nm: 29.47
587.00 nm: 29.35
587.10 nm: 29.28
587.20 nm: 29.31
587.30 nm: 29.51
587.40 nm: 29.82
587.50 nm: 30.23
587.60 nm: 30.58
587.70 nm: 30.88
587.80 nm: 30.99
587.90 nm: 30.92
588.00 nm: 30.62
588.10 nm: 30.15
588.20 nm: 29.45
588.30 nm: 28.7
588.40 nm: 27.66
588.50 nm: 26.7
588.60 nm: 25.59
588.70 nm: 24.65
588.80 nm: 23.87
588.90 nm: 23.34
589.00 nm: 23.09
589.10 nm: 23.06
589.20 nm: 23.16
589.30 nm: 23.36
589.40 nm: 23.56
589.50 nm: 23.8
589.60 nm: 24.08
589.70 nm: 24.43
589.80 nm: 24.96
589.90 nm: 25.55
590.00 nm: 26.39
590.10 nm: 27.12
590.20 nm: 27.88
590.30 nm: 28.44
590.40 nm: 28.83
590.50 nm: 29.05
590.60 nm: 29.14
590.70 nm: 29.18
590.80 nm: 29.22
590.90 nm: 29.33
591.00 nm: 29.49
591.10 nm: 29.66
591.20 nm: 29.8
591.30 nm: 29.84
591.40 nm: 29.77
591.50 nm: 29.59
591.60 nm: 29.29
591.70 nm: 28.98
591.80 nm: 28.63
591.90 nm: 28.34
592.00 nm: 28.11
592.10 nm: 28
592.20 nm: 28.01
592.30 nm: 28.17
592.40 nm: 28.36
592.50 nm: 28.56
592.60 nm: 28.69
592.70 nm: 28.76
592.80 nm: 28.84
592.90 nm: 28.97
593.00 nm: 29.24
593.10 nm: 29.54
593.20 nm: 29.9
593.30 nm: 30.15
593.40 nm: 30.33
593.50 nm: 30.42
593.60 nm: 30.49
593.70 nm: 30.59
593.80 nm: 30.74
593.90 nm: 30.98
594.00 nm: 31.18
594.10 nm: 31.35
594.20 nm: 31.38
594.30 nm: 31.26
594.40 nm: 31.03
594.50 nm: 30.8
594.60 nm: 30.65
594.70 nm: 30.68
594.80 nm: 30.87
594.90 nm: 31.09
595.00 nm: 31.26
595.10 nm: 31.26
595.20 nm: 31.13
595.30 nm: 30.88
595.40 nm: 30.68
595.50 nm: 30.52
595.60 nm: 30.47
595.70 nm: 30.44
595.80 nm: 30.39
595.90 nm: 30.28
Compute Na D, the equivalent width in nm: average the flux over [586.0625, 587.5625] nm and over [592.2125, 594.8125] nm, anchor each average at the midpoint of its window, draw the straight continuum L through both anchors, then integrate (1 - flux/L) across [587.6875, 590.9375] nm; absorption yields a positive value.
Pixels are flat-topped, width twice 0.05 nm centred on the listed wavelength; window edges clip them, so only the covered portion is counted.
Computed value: 0.31 nm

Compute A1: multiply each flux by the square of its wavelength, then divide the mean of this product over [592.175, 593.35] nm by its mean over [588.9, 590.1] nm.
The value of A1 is 1.21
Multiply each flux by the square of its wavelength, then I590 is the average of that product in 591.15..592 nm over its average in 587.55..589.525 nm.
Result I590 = 1.1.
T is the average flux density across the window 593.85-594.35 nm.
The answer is 31.2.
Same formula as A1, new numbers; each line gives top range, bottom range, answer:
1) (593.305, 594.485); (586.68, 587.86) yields 1.06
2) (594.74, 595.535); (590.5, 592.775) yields 1.08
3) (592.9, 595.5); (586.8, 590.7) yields 1.14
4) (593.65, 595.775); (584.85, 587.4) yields 1.07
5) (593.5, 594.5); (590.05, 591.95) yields 1.08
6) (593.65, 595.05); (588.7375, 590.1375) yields 1.30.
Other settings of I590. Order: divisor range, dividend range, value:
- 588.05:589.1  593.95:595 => 1.21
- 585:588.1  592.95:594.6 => 1.05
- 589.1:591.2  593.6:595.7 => 1.17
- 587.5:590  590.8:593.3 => 1.11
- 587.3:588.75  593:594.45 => 1.07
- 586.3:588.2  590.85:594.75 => 1.01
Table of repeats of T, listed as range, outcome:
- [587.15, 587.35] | 29.4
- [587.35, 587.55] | 30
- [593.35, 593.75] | 30.5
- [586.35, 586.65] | 29.3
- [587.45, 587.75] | 30.6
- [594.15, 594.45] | 31.2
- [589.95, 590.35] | 27.5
